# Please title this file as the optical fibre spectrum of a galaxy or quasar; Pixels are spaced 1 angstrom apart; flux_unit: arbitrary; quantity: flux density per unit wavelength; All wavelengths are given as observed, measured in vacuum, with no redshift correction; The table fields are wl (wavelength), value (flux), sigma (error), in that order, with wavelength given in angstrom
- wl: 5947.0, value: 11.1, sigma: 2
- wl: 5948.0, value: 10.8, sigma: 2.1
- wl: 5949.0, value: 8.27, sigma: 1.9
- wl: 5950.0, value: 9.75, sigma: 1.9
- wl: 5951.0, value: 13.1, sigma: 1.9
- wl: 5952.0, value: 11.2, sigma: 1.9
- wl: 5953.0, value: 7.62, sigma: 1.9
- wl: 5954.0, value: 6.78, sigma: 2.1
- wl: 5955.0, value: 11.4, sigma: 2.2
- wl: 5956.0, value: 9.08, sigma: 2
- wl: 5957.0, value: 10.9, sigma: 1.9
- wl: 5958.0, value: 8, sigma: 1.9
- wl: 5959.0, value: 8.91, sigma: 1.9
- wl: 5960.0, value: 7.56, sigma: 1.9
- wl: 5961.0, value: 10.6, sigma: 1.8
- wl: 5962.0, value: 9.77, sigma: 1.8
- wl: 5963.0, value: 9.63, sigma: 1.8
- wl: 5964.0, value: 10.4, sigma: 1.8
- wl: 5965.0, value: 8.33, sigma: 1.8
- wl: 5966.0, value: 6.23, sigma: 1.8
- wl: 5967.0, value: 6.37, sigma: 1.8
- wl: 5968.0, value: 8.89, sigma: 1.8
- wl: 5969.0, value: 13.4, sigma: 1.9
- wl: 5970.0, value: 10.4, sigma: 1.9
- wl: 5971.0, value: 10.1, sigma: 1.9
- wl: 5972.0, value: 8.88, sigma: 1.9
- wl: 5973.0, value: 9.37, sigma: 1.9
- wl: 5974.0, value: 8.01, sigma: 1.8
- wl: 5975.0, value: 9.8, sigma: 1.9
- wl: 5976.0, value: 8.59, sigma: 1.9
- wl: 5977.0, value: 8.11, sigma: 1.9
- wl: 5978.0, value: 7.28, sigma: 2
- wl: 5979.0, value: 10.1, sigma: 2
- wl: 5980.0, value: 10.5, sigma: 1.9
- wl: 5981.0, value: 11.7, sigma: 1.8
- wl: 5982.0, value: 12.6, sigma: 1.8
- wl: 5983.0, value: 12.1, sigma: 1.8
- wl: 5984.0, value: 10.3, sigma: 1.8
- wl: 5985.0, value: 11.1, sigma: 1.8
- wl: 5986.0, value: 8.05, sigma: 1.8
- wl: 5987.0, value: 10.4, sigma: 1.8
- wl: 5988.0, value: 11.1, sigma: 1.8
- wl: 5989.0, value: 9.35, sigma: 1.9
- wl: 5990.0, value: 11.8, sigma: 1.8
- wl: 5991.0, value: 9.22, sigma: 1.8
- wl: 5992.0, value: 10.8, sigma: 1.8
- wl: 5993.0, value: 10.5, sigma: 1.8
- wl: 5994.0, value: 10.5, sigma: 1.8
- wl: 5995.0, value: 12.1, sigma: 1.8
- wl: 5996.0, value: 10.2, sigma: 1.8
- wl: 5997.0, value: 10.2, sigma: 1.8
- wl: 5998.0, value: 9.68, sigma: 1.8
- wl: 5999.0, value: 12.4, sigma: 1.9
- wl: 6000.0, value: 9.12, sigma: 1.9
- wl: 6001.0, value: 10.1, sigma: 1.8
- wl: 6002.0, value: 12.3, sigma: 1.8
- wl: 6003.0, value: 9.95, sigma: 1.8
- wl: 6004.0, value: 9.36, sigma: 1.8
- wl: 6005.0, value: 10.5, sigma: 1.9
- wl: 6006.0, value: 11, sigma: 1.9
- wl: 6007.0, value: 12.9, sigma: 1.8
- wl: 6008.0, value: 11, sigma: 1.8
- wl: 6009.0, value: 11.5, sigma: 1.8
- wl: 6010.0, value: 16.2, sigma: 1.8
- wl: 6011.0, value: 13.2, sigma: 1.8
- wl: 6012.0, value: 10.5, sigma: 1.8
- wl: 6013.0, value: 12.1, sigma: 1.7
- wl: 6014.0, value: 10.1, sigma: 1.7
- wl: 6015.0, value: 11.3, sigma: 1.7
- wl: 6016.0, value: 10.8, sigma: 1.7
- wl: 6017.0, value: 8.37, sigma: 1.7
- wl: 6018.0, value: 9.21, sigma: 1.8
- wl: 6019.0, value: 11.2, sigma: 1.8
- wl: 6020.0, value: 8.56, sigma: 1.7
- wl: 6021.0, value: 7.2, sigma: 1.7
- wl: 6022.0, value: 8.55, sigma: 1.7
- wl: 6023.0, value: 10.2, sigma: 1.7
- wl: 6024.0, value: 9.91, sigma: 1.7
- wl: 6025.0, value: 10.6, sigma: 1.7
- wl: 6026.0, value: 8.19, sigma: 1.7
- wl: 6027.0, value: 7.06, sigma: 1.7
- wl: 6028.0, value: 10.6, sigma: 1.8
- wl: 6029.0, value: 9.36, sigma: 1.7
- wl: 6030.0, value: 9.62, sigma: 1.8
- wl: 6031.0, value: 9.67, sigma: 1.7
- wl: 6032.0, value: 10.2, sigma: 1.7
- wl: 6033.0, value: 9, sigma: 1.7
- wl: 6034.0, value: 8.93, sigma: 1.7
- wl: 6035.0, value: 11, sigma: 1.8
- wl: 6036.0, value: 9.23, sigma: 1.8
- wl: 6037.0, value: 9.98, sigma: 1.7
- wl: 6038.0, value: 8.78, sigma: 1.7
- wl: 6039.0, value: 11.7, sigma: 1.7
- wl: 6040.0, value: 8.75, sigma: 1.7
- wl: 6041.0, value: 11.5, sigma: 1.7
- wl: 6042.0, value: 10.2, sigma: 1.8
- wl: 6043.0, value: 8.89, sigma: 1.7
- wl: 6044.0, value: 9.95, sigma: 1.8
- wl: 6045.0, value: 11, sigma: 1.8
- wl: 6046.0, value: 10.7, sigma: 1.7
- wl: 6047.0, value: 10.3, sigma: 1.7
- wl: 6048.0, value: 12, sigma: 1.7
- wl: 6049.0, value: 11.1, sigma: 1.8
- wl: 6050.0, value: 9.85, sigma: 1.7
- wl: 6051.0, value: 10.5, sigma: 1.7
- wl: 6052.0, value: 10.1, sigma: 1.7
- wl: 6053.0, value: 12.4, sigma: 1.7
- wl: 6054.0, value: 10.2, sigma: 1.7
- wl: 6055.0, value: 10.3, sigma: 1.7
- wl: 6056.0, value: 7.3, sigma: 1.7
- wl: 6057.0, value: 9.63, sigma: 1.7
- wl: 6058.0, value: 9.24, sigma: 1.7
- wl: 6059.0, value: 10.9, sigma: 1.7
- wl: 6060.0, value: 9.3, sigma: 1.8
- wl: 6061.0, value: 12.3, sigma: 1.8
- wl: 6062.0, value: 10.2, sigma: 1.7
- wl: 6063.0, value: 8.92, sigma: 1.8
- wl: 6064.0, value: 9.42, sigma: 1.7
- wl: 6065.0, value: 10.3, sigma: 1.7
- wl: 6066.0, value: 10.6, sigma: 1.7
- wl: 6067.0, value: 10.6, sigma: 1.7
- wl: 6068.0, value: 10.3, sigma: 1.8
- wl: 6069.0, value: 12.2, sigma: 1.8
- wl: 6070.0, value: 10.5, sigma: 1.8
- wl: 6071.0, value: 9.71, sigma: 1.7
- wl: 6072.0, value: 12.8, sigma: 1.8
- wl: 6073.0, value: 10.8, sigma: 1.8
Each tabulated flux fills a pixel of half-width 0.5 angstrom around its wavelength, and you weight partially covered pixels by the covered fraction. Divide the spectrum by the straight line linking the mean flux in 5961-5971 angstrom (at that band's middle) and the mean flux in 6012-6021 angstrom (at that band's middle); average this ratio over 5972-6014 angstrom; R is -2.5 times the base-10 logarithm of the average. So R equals -0.091 mag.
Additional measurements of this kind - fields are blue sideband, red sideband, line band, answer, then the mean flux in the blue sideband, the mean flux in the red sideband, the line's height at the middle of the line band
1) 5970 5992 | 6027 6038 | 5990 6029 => -0.07 mag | 9.96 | 9.59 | 9.76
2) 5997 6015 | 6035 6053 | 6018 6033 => 0.16 mag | 11.3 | 10.3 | 10.8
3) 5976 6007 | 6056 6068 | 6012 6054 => 0.02 mag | 10.4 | 10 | 10.2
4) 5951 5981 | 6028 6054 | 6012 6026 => 0.01 mag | 9.29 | 10.2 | 9.93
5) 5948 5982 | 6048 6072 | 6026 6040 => 0.06 mag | 9.43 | 10.3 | 10.1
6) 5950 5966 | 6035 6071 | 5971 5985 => -0.03 mag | 9.45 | 10.3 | 9.62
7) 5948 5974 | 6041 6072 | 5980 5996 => -0.12 mag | 9.4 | 10.4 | 9.67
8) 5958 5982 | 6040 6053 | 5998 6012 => -0.16 mag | 9.3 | 10.5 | 9.86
